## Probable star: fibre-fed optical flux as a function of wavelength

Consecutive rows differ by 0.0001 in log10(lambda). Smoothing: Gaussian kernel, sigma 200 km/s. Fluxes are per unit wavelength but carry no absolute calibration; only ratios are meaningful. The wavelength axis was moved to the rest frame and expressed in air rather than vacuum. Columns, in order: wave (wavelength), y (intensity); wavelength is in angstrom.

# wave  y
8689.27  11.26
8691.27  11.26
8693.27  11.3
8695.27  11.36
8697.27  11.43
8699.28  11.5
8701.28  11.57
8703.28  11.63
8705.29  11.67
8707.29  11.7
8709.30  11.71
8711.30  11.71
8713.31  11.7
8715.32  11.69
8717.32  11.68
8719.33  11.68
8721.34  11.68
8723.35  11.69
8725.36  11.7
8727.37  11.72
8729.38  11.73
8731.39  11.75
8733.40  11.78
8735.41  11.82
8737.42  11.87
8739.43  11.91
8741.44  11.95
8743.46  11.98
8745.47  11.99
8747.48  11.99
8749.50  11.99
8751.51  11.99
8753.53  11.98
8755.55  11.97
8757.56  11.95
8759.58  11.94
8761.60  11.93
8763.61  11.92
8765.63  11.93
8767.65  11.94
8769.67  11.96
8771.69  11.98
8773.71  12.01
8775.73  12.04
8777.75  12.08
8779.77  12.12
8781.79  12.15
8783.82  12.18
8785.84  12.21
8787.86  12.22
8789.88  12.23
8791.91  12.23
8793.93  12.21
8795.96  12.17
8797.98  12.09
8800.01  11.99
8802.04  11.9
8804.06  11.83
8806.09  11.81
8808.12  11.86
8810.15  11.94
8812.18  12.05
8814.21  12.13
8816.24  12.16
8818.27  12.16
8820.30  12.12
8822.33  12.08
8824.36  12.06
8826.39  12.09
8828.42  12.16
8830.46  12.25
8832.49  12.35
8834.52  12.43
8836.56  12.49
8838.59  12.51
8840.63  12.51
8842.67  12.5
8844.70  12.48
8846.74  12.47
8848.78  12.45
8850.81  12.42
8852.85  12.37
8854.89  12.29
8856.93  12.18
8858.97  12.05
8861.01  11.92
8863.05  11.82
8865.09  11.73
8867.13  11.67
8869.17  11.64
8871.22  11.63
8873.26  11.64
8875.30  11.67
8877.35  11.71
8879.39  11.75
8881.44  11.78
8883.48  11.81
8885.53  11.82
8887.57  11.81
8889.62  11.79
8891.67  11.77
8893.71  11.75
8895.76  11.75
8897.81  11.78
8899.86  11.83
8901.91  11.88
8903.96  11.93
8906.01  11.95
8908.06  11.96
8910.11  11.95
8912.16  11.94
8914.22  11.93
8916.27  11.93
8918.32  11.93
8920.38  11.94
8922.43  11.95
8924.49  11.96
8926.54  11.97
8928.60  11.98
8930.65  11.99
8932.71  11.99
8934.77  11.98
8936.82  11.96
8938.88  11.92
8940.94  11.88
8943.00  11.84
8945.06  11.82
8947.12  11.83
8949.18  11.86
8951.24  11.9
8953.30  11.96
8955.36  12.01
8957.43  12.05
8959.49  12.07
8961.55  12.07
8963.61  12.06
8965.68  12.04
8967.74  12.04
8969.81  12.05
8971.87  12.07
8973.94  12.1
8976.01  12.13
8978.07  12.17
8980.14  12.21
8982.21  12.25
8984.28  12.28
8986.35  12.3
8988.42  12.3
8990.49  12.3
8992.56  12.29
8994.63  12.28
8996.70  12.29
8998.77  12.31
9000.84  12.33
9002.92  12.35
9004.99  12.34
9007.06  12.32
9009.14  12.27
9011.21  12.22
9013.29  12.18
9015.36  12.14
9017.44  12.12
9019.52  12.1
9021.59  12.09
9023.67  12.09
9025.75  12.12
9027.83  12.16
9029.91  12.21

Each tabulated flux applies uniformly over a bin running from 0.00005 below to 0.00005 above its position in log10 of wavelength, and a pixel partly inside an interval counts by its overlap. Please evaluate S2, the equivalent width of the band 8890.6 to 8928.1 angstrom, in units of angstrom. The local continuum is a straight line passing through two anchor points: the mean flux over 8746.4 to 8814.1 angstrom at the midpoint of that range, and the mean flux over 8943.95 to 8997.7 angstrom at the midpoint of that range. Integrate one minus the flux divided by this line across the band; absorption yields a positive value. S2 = 0.6 angstrom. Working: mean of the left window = 12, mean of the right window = 12.1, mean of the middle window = 11.9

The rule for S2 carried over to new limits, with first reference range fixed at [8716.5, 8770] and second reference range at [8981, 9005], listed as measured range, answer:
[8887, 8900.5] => 0.38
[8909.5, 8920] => 0.20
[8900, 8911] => 0.20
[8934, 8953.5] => 0.51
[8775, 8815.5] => -0.40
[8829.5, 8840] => -0.34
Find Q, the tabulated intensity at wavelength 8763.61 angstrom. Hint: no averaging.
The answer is 11.92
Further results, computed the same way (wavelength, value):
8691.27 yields 11.26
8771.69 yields 11.98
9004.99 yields 12.34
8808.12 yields 11.86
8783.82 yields 12.18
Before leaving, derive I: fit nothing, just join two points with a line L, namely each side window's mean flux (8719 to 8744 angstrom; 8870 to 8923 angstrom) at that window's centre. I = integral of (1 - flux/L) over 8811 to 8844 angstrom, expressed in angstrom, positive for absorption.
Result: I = -1.24 angstrom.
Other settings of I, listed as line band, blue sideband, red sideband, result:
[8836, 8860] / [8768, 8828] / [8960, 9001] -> -0.57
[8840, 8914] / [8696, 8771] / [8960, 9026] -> 0.41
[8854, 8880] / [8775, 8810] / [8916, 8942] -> 0.40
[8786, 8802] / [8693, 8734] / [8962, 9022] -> -0.47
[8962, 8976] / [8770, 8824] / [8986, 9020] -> 0.19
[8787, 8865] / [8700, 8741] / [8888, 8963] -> -2.34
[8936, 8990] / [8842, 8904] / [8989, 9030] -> 0.35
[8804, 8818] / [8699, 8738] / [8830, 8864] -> 0.19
